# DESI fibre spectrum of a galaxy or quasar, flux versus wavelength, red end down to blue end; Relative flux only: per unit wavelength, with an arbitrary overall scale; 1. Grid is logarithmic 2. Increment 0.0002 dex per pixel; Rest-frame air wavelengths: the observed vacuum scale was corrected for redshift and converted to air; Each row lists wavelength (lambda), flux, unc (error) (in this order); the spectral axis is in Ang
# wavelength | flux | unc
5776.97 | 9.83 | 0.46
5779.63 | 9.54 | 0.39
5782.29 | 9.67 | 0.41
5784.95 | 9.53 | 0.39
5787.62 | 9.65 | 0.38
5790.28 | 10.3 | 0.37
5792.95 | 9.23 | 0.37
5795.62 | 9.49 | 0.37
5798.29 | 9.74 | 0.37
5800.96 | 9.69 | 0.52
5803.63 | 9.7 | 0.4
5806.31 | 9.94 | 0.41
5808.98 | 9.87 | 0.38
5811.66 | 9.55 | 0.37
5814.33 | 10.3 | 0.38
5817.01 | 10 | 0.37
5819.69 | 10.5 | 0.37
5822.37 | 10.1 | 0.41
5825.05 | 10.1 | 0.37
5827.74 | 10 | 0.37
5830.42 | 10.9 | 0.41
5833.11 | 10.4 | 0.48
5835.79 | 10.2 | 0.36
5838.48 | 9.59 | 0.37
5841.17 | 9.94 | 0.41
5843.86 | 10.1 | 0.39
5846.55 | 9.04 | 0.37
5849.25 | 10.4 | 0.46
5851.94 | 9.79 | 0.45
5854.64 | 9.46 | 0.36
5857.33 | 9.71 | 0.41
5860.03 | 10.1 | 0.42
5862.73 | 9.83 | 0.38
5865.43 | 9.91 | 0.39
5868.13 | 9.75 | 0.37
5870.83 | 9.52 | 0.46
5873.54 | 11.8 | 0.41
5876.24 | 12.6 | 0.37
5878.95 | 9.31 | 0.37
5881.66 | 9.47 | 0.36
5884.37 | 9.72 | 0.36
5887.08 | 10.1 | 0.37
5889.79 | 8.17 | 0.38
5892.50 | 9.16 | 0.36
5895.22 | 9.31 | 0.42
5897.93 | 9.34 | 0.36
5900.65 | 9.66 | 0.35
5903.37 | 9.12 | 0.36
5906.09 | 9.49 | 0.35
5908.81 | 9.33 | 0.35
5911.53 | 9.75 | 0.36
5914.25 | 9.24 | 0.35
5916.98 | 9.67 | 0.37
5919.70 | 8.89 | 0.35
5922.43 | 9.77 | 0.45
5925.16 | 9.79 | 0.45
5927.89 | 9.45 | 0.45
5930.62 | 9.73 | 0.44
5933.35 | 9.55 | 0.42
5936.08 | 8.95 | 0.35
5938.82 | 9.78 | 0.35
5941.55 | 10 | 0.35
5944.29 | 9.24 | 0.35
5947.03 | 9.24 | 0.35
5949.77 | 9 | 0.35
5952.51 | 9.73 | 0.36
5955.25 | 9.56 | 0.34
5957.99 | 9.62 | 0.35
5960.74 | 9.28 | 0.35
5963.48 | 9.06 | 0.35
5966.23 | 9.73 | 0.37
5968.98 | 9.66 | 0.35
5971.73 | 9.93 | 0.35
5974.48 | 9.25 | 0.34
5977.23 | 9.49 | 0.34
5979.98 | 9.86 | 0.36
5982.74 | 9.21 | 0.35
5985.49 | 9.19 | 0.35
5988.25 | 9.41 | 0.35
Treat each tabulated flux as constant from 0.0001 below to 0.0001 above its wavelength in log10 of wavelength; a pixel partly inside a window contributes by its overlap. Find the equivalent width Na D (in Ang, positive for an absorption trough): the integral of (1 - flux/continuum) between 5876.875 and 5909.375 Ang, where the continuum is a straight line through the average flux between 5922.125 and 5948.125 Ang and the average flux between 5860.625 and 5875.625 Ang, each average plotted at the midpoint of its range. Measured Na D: 1.9 Ang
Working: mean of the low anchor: 10.3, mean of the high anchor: 9.54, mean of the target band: 9.42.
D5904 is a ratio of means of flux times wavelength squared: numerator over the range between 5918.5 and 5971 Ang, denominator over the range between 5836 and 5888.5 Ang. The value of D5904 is 0.97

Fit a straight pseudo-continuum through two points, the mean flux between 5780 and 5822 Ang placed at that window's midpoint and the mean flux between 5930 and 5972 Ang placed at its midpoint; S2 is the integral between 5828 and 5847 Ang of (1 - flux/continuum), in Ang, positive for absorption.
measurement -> -0.65 Ang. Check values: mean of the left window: 9.81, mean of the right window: 9.49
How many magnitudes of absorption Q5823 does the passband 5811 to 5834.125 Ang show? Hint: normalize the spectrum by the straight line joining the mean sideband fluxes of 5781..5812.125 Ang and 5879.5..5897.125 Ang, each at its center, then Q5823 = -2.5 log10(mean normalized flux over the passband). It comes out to -0.07 mag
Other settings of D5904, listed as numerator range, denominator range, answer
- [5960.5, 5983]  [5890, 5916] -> 1.04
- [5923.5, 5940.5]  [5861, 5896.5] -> 0.98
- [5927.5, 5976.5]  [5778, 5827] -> 1.02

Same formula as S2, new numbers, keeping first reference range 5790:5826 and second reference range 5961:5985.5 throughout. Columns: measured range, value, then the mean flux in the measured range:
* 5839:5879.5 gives -1.4 Ang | 10.1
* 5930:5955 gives 0.3 Ang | 9.47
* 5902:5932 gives 0.5 Ang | 9.48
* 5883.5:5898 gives 0.6 Ang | 9.29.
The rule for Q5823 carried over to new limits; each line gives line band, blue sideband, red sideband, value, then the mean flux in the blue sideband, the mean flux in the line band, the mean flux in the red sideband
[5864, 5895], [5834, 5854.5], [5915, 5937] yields -0.026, 9.85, 9.93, 9.48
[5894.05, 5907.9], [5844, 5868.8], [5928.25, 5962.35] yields 0.028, 9.79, 9.38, 9.47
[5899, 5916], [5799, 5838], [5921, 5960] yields 0.027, 10.1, 9.43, 9.52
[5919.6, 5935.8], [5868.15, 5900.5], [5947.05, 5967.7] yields 0.006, 9.85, 9.54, 9.41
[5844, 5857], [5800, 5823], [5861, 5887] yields 0.043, 9.96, 9.72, 10.2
